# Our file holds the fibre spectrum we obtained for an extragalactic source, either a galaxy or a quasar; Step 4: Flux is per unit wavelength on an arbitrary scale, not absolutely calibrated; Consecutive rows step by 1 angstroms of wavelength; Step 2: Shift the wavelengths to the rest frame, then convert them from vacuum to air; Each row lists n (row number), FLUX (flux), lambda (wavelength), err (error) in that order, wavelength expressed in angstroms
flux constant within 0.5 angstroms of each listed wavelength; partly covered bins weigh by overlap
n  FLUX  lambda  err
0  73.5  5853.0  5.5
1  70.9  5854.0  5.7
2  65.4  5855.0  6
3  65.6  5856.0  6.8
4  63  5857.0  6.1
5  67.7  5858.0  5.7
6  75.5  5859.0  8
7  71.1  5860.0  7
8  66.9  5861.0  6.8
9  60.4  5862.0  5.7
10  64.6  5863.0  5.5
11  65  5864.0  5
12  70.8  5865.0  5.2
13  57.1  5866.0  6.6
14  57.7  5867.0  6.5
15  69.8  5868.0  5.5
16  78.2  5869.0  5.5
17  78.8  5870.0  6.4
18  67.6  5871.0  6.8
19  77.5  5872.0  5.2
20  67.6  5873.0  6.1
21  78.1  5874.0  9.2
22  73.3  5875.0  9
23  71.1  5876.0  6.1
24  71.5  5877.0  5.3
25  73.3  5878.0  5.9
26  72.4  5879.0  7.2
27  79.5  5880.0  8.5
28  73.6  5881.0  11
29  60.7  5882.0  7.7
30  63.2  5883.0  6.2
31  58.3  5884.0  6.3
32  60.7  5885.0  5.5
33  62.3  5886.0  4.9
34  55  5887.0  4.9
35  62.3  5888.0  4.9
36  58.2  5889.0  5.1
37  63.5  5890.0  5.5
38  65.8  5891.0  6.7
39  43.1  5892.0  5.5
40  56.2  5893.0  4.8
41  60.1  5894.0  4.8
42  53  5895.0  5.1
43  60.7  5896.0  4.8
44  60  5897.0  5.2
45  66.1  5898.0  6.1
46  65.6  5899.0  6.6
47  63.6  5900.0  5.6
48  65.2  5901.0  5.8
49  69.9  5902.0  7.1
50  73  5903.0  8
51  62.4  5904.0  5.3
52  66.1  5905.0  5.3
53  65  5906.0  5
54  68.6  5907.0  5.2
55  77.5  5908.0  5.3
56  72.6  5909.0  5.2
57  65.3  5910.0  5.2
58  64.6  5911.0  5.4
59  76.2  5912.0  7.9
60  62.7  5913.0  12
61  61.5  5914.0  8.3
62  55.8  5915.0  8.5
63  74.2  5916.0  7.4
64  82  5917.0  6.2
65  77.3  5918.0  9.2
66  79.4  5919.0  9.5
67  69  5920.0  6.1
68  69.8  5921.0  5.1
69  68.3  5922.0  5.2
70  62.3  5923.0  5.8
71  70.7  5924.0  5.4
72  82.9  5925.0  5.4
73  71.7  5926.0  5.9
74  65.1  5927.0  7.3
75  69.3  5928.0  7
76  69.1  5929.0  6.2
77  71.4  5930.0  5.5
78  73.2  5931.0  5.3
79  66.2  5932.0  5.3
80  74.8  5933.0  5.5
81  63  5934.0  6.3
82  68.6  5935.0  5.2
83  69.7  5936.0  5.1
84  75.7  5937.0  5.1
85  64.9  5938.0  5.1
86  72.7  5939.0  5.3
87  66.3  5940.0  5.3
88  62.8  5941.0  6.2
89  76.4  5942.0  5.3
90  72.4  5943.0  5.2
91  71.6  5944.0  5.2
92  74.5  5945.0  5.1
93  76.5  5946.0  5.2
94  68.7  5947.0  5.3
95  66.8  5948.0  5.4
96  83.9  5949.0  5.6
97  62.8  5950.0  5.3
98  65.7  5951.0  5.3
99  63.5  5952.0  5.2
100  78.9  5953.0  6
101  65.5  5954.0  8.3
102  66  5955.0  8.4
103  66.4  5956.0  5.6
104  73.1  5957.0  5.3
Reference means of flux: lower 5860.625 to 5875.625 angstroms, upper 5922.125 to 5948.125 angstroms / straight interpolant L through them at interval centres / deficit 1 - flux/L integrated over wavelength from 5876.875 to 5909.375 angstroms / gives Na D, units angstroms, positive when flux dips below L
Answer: 2.36 angstroms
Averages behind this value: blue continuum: 68.9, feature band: 64.4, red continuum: 70.3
